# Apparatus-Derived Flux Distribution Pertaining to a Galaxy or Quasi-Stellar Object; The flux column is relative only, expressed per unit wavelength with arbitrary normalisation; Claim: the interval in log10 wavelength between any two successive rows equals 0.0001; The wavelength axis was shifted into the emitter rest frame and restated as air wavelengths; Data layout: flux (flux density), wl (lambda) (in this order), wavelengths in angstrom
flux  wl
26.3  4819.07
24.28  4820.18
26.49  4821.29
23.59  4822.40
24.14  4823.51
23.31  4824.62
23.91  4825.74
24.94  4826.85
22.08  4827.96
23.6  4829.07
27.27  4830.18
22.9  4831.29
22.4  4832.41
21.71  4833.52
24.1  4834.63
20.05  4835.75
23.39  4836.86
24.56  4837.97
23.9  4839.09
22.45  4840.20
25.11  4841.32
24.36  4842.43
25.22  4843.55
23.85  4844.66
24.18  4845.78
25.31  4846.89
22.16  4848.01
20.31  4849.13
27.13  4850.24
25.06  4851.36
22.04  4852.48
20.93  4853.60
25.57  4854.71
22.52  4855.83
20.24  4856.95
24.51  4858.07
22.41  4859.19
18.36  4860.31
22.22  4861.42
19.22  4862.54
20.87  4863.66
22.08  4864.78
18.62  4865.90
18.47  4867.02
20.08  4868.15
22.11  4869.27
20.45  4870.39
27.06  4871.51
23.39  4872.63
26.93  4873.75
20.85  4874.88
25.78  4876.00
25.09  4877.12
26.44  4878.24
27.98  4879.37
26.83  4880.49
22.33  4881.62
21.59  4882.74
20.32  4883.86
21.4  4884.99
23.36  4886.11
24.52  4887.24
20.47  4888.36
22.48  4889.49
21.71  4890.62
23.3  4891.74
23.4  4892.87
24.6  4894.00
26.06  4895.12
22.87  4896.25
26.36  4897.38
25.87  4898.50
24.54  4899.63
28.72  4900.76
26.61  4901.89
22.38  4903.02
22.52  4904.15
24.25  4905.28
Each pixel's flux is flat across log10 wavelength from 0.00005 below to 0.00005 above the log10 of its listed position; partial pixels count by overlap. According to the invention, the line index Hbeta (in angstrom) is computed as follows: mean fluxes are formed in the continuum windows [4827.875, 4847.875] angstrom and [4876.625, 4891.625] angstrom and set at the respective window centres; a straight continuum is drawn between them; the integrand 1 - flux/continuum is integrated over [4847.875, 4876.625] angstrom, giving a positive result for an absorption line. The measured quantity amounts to 1.53 angstrom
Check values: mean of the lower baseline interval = 23.7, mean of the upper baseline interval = 23.4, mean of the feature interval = 22.3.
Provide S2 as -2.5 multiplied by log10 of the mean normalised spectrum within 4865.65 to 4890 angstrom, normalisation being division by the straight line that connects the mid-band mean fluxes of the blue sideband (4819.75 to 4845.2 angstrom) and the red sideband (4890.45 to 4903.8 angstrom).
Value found 0.06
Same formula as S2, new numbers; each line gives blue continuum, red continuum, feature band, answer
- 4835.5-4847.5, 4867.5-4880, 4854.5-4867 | 0.13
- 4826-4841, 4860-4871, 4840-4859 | -0.08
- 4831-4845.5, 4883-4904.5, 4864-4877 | 0.06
